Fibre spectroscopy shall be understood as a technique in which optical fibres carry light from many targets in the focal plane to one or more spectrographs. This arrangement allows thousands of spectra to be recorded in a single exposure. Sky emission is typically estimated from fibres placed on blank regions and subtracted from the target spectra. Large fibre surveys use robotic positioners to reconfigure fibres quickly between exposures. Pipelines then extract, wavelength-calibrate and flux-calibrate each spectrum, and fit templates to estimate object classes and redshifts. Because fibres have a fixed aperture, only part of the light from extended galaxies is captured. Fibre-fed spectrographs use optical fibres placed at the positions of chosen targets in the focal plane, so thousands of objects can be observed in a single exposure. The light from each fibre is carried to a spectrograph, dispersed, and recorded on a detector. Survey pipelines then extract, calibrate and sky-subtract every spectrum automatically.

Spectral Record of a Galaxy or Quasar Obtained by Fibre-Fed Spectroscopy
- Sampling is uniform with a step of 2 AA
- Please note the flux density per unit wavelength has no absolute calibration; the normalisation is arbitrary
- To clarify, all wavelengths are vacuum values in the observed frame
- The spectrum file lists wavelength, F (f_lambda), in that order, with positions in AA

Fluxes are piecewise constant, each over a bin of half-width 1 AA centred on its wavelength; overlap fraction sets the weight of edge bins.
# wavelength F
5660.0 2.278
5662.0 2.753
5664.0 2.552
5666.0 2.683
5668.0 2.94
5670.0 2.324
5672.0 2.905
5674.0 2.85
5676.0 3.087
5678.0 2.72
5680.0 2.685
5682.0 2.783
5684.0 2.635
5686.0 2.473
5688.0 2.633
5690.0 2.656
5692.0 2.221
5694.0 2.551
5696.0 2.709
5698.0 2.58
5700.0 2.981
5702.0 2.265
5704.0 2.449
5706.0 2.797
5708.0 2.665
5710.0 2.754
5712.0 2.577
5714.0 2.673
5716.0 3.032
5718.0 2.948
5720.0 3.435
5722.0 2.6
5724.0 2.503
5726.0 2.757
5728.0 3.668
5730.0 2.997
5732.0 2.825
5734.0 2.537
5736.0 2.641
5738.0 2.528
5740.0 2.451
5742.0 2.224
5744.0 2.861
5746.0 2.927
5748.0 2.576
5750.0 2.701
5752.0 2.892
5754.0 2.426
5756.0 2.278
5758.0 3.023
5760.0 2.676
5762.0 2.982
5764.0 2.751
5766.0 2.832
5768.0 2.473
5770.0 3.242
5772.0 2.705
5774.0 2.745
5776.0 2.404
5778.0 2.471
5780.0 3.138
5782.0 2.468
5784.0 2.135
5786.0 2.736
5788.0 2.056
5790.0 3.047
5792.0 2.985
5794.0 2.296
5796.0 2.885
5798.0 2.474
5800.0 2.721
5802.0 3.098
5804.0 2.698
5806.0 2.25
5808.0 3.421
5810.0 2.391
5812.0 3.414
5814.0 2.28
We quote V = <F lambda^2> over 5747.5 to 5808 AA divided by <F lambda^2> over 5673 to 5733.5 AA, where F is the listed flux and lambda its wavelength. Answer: 1.0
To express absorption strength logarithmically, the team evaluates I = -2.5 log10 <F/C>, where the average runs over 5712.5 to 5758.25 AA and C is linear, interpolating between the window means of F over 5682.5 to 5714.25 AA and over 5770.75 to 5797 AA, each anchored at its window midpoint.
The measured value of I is -0.057 mag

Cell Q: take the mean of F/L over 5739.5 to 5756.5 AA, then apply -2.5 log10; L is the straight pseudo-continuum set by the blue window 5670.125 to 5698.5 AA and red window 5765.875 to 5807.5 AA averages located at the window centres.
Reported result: 0.02 mag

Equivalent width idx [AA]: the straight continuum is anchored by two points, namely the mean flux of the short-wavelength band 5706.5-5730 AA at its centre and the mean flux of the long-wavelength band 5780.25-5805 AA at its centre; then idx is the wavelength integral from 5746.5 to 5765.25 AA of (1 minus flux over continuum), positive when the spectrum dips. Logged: 0.4 AA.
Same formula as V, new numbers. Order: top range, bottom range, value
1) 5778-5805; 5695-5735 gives 0.98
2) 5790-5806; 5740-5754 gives 1.04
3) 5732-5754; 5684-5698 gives 1.05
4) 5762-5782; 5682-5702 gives 1.09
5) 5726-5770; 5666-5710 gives 1.05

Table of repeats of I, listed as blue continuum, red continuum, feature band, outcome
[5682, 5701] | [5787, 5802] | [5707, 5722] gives -0.09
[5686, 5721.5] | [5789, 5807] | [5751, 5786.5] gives 0.01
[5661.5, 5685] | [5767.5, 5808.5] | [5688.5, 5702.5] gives 0.06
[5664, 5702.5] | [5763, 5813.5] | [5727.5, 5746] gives -0.02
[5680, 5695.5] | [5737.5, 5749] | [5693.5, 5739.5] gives -0.07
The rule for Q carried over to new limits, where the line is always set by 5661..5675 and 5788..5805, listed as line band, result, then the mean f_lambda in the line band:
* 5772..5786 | 0.06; 2.58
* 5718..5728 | -0.08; 2.92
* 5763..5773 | -0.03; 2.8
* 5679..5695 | 0.06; 2.58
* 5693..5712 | 0.03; 2.64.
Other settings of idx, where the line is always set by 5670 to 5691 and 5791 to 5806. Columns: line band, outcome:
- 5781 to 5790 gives 0.93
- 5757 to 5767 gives -0.53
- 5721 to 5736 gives -0.62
